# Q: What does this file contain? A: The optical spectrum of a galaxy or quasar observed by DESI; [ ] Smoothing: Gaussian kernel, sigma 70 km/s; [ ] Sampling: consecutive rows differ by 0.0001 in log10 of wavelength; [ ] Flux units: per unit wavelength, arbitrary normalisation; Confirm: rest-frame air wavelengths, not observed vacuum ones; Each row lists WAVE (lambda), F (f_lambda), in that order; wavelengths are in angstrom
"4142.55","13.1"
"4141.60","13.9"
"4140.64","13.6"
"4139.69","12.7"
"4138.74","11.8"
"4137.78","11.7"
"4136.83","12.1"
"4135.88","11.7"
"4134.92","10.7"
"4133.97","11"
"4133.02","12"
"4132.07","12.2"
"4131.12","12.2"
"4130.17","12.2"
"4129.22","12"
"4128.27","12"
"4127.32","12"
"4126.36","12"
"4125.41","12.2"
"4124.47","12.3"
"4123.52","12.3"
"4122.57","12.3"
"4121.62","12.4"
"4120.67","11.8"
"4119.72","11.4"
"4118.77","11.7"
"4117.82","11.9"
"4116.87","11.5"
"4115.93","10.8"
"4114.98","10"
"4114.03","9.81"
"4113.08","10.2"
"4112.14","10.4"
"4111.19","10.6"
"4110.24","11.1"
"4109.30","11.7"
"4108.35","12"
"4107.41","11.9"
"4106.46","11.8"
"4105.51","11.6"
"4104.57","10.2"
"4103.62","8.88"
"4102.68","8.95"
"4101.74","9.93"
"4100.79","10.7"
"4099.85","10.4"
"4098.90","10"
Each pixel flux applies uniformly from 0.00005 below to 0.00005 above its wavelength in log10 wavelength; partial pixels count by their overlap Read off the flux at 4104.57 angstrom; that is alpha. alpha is 10.2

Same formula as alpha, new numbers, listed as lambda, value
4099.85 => 10.4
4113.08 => 10.2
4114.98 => 10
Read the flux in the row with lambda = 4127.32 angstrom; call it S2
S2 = 12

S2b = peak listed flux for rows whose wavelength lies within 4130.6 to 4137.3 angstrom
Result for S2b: 12.2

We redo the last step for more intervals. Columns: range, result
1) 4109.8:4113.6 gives 11.1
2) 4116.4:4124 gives 12.4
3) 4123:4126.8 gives 12.3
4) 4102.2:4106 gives 11.6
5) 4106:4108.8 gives 12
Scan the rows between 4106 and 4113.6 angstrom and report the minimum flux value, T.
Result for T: 10.2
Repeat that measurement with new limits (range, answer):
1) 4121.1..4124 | 12.3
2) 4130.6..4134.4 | 11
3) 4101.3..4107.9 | 8.88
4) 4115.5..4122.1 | 10.8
